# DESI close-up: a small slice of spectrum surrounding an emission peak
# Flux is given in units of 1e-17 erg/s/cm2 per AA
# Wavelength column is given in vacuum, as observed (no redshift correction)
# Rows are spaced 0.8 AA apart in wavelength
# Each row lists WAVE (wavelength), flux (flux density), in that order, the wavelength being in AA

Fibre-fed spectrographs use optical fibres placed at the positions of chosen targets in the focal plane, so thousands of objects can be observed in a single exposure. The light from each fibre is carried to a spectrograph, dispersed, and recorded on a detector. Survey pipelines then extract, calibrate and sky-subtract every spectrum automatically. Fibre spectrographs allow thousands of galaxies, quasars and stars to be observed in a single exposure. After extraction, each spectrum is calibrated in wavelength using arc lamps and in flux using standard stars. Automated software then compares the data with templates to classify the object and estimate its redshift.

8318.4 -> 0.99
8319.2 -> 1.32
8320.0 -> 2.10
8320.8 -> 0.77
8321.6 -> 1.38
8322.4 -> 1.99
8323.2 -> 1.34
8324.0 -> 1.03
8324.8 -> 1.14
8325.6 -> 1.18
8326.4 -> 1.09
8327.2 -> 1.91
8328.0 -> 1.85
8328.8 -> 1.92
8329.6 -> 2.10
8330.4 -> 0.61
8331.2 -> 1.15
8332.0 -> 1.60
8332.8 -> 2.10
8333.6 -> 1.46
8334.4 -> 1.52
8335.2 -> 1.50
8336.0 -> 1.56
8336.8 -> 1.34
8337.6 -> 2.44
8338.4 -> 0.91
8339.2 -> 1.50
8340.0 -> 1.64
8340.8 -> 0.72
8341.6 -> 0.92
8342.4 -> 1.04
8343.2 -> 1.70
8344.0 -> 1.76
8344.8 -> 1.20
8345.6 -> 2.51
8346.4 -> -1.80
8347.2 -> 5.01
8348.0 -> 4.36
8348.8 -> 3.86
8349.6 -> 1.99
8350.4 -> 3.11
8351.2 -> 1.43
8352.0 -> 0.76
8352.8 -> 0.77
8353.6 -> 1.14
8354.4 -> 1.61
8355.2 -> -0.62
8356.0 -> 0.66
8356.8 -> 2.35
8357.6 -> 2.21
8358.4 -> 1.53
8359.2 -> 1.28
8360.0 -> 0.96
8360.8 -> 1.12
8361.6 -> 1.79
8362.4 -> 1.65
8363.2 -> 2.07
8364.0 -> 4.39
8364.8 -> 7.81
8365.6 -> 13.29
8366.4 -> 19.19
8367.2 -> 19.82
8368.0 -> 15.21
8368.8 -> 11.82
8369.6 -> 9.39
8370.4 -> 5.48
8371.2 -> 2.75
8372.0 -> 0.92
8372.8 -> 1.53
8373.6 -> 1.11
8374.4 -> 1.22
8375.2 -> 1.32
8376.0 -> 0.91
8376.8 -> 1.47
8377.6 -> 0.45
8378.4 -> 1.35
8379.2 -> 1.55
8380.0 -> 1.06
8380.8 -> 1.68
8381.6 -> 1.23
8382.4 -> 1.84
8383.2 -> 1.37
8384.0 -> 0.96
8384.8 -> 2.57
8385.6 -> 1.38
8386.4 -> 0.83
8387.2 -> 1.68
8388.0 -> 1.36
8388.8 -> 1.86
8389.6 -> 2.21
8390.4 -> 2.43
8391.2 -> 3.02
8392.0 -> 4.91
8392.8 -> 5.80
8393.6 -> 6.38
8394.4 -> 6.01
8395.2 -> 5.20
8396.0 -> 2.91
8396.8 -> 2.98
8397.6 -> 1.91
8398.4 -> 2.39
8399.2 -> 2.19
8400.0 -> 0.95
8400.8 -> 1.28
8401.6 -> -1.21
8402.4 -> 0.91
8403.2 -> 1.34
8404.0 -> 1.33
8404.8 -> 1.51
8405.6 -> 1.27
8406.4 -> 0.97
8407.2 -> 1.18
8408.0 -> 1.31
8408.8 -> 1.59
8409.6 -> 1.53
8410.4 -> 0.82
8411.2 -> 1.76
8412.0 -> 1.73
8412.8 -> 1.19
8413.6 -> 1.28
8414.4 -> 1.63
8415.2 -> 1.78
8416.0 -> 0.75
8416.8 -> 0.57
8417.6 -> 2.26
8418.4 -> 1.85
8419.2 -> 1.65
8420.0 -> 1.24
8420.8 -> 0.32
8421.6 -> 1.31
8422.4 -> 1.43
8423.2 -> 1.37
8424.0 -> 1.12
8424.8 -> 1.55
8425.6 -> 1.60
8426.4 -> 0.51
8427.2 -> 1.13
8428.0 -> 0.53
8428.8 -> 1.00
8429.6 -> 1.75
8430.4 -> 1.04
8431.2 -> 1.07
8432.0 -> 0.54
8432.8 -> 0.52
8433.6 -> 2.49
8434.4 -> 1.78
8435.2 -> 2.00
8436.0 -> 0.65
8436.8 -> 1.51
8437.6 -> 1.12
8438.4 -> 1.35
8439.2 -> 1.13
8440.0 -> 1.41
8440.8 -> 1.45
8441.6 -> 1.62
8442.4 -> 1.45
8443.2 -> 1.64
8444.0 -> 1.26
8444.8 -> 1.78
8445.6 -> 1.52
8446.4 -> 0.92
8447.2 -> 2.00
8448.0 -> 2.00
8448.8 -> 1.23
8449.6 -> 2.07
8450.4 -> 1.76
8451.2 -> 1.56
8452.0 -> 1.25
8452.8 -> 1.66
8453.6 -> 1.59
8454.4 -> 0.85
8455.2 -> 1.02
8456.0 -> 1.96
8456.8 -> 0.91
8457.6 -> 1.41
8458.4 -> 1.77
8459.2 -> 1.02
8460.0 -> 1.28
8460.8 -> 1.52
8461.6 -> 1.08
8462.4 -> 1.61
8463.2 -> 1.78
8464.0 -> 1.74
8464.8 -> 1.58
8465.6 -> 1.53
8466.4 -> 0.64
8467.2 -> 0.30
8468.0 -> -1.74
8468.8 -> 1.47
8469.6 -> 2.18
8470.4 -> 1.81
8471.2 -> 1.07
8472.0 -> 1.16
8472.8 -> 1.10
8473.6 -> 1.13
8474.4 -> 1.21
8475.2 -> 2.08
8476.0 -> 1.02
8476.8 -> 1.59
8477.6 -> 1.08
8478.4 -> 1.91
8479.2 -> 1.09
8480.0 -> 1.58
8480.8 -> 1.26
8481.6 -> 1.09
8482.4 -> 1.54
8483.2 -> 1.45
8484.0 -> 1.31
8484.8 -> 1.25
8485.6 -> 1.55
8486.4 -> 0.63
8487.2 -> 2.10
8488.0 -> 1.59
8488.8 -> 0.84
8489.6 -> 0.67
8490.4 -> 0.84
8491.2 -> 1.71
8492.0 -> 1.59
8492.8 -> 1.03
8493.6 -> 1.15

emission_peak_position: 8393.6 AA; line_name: [N II]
